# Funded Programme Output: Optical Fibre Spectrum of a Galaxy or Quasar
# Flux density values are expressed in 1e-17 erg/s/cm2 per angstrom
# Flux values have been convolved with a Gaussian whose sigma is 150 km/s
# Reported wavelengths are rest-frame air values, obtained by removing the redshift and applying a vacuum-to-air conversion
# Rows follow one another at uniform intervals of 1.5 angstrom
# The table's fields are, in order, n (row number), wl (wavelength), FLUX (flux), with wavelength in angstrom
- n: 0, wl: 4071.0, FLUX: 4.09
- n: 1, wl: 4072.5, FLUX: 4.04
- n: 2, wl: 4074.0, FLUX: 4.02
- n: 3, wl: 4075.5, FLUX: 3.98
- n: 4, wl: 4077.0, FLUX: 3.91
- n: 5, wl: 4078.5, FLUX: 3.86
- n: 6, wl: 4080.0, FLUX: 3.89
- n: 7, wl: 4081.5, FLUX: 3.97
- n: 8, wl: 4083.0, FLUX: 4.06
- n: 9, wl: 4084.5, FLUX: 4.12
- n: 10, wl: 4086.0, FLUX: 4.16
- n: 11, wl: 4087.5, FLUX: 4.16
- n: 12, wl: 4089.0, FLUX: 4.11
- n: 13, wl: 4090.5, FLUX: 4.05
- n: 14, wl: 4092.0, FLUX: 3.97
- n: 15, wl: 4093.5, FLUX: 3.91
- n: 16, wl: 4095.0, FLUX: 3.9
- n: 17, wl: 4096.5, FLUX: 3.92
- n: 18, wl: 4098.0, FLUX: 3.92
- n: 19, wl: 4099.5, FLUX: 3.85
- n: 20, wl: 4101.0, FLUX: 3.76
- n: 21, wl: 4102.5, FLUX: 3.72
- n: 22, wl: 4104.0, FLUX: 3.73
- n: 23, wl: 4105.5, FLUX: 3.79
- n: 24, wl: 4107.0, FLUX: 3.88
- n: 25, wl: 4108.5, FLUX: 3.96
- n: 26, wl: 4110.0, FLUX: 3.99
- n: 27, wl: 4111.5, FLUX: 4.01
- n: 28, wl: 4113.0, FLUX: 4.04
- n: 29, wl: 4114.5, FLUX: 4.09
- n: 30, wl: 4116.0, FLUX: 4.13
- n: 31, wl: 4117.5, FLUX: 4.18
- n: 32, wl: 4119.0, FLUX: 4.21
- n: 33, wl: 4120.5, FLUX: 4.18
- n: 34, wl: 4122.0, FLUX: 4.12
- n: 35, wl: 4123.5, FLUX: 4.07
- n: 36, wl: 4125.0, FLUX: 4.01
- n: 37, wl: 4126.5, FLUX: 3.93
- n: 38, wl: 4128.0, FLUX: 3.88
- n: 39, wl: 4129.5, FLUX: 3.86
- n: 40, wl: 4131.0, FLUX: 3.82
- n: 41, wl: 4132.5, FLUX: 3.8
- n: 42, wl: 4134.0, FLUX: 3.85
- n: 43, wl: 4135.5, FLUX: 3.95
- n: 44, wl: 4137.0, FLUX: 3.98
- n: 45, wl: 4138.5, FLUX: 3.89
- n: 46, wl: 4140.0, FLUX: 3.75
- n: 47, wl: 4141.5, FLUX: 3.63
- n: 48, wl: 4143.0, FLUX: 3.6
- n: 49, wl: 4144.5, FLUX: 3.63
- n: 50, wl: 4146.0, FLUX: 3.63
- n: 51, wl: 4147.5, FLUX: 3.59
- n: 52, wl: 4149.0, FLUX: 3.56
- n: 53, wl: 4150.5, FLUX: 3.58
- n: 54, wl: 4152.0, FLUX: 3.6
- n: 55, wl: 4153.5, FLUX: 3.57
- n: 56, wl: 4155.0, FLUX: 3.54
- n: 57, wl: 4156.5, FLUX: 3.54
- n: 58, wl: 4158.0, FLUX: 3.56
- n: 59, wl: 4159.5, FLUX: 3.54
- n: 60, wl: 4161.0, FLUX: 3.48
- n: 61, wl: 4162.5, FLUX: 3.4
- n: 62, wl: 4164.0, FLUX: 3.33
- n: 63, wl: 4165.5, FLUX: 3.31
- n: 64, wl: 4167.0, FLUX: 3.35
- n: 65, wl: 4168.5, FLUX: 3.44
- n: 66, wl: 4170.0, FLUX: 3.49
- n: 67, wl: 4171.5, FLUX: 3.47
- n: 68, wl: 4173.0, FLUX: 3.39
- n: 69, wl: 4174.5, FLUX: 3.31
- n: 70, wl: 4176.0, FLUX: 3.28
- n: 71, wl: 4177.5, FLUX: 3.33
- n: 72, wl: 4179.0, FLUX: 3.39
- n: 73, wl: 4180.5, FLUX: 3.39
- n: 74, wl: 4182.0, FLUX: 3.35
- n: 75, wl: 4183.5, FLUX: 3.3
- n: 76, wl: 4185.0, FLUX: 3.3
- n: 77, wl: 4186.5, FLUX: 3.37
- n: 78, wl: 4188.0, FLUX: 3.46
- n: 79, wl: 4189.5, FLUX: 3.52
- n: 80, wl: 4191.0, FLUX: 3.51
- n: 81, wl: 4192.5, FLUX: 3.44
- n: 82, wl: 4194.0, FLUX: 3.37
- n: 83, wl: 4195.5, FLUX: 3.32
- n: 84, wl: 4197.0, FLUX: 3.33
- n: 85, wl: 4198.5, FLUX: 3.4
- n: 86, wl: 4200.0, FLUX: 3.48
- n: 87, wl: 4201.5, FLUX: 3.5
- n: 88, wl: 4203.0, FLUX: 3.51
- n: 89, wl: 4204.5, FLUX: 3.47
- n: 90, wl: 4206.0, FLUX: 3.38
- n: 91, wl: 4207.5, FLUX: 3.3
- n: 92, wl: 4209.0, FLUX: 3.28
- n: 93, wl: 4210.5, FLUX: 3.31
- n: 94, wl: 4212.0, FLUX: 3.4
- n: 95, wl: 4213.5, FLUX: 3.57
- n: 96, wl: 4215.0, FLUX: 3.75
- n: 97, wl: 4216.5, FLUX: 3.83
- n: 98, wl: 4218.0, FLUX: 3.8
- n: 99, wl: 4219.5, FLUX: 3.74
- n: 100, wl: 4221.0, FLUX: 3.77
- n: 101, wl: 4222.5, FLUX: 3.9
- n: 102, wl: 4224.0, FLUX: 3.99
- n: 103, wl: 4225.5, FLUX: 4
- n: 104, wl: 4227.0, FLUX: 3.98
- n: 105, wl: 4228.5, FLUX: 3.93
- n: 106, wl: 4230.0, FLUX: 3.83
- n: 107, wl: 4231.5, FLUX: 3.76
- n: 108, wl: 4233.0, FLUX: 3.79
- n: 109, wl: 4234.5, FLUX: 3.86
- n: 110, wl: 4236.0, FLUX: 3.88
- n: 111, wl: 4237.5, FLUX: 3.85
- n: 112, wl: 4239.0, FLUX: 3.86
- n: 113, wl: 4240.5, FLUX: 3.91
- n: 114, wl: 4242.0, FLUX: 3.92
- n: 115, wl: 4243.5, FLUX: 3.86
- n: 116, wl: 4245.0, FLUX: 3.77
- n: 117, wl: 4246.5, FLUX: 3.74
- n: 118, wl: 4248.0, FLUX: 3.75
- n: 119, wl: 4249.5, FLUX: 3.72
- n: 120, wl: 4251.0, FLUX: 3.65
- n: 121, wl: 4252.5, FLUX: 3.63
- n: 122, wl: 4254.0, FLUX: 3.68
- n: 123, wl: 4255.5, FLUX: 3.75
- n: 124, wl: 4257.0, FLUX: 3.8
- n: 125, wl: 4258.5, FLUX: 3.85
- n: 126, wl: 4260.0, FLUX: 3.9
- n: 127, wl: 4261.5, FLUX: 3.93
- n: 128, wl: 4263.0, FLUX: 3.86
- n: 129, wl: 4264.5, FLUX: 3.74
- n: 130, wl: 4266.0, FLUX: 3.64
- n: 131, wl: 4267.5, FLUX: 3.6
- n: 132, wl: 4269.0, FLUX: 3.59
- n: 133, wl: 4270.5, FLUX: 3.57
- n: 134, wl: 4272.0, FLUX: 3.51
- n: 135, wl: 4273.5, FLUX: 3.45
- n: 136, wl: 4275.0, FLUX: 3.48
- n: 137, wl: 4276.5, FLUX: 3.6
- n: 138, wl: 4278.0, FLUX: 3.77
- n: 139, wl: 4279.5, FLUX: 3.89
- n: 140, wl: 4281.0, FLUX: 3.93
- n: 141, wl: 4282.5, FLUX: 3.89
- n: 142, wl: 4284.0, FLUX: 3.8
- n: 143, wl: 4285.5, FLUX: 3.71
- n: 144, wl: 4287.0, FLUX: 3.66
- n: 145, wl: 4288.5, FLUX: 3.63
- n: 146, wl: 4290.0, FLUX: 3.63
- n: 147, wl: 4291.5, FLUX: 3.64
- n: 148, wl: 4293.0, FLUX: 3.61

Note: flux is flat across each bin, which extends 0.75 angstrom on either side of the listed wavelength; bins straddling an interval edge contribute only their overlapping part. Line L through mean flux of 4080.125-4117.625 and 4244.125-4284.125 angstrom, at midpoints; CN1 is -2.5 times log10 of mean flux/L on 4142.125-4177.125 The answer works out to 0.12 mag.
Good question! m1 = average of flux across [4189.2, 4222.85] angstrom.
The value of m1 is 3.51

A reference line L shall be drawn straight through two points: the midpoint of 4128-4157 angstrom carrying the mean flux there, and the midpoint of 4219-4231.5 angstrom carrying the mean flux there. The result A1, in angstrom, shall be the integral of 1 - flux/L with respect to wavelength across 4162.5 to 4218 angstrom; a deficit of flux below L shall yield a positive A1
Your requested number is 5.72 angstrom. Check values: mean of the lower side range 3.71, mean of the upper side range 3.89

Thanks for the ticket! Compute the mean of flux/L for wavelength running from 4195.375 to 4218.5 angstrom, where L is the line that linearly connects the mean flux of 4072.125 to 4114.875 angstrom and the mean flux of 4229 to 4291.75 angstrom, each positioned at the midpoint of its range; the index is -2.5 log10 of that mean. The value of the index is 0.10 mag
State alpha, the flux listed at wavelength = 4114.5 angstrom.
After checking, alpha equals 4.09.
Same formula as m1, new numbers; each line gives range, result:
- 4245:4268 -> 3.75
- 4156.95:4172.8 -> 3.44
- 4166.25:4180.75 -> 3.38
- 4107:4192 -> 3.67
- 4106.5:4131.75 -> 4.02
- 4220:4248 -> 3.86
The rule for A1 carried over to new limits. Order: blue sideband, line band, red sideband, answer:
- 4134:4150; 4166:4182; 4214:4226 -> 1.66 angstrom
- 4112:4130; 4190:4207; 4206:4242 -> 1.77 angstrom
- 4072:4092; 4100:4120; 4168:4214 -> -0.52 angstrom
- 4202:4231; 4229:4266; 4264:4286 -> -1.29 angstrom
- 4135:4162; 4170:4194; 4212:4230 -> 2.16 angstrom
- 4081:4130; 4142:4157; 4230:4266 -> 1.32 angstrom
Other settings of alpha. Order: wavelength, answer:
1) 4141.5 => 3.63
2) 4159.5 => 3.54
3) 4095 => 3.9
